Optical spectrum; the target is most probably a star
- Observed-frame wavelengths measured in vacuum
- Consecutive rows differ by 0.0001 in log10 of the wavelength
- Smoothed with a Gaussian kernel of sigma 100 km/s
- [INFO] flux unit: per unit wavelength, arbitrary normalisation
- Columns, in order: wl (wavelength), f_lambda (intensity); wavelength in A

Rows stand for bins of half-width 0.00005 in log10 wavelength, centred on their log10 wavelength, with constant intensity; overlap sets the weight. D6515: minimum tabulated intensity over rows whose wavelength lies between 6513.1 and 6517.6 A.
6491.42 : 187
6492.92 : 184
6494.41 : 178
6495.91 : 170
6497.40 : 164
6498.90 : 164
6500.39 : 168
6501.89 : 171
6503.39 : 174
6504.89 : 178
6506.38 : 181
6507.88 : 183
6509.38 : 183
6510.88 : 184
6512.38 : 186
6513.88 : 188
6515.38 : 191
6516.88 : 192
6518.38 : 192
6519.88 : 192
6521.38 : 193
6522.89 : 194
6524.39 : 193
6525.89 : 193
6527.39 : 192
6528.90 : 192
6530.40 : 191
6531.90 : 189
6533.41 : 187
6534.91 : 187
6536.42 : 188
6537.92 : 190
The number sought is 188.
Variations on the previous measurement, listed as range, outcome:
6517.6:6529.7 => 192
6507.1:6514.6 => 183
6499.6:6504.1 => 168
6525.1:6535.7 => 187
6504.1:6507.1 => 178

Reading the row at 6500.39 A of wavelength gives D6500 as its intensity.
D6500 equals 168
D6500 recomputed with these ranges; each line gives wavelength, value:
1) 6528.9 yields 192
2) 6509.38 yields 183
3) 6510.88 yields 184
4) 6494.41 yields 178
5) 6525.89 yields 193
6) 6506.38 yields 181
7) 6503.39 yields 174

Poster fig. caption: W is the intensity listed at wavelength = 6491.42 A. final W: 187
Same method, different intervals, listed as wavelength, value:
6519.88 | 192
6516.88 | 192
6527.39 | 192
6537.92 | 190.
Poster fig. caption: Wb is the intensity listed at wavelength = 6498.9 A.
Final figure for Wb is 164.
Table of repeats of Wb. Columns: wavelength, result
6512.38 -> 186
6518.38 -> 192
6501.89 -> 171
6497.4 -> 164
